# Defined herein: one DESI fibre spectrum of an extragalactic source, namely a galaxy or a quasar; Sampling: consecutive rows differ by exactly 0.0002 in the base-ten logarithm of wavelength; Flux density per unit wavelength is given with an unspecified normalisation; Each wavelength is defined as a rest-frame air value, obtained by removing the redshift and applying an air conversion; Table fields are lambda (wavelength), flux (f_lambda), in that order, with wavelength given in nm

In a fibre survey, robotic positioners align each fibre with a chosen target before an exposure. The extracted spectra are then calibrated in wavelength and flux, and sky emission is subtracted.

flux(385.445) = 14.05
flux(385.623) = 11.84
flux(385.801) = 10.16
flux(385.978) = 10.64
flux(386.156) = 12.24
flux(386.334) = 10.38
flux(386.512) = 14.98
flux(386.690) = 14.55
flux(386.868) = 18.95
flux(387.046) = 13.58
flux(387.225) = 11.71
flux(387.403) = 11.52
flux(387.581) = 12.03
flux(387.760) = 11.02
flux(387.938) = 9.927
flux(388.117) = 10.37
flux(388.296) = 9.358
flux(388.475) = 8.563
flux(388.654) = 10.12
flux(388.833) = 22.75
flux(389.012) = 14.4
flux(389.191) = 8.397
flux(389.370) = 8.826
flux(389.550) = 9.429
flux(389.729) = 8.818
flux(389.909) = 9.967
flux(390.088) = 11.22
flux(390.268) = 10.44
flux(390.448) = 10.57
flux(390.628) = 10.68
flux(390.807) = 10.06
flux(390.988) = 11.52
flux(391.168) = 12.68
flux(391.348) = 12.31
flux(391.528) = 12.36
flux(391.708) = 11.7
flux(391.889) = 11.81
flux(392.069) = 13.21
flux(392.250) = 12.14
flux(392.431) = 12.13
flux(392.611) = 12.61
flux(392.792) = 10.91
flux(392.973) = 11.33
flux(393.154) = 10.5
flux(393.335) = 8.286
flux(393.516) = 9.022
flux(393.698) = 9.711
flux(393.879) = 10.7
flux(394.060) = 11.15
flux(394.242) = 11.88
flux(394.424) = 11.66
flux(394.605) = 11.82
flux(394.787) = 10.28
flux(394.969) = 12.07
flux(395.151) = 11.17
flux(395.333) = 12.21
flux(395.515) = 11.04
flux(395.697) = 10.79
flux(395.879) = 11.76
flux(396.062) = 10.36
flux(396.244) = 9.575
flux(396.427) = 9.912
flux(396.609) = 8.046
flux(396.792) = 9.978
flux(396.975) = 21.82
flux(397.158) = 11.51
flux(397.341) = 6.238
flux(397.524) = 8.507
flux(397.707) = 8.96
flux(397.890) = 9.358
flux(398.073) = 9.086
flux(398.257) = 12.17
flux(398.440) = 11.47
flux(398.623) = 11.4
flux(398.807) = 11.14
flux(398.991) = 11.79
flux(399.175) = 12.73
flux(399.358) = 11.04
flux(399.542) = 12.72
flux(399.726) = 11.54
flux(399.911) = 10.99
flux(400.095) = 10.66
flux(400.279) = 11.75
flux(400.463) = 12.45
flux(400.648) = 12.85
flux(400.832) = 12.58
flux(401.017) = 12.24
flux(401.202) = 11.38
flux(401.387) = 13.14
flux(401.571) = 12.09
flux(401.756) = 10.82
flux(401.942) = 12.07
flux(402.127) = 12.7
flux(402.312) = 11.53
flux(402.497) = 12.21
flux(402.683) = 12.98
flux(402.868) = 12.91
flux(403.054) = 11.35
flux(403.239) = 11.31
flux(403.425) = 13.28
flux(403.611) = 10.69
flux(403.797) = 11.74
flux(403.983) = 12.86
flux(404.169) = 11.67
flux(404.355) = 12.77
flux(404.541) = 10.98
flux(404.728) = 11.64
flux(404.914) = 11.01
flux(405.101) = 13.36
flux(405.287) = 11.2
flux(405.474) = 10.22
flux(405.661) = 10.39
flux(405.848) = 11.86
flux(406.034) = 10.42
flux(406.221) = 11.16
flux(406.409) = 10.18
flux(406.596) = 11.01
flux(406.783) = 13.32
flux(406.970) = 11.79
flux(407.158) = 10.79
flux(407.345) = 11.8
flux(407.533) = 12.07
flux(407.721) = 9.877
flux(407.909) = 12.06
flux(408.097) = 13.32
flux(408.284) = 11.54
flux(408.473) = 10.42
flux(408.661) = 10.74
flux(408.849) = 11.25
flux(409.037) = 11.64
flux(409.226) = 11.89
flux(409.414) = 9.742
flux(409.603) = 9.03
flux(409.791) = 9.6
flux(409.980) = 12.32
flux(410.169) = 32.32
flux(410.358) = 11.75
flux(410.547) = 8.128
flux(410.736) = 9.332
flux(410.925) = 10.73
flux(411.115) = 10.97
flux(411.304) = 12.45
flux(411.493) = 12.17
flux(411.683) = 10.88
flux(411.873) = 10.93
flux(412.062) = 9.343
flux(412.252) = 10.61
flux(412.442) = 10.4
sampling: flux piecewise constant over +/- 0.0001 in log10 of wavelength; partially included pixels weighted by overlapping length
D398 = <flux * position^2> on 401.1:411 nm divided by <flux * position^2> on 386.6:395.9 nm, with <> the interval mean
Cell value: 1.1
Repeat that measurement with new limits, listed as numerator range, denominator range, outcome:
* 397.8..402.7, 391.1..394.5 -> 1.07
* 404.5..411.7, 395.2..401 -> 1.10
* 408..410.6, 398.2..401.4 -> 1.10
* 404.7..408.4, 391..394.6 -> 1.08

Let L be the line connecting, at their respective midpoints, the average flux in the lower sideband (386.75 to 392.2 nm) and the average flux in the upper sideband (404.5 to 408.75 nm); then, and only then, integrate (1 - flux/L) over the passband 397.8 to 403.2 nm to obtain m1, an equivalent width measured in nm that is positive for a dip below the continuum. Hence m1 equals -0.15 nm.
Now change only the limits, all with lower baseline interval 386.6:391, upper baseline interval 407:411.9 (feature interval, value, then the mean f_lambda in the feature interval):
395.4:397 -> 0.082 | 11.1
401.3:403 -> -0.073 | 12.2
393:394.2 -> 0.162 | 10.1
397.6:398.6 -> 0.121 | 10.3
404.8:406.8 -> 0.099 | 11.2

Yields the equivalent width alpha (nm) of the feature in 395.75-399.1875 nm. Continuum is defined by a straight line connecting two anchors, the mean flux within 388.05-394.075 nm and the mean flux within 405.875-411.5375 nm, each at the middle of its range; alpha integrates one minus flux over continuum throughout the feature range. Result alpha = 0.17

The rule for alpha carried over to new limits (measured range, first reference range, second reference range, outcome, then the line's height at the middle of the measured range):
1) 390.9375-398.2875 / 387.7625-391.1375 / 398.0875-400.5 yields 0.117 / 11.3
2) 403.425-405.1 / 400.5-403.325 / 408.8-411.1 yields 0.046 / 12.2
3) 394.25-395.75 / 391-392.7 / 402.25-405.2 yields 0.098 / 12.2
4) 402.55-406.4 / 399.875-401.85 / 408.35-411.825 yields 0.089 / 11.9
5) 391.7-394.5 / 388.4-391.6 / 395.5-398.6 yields -0.038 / 11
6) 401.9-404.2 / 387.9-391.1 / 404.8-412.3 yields -0.146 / 11.4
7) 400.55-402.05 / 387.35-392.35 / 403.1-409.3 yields -0.092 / 11.5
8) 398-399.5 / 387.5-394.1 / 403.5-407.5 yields -0.015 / 11.3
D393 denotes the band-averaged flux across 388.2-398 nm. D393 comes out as 11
